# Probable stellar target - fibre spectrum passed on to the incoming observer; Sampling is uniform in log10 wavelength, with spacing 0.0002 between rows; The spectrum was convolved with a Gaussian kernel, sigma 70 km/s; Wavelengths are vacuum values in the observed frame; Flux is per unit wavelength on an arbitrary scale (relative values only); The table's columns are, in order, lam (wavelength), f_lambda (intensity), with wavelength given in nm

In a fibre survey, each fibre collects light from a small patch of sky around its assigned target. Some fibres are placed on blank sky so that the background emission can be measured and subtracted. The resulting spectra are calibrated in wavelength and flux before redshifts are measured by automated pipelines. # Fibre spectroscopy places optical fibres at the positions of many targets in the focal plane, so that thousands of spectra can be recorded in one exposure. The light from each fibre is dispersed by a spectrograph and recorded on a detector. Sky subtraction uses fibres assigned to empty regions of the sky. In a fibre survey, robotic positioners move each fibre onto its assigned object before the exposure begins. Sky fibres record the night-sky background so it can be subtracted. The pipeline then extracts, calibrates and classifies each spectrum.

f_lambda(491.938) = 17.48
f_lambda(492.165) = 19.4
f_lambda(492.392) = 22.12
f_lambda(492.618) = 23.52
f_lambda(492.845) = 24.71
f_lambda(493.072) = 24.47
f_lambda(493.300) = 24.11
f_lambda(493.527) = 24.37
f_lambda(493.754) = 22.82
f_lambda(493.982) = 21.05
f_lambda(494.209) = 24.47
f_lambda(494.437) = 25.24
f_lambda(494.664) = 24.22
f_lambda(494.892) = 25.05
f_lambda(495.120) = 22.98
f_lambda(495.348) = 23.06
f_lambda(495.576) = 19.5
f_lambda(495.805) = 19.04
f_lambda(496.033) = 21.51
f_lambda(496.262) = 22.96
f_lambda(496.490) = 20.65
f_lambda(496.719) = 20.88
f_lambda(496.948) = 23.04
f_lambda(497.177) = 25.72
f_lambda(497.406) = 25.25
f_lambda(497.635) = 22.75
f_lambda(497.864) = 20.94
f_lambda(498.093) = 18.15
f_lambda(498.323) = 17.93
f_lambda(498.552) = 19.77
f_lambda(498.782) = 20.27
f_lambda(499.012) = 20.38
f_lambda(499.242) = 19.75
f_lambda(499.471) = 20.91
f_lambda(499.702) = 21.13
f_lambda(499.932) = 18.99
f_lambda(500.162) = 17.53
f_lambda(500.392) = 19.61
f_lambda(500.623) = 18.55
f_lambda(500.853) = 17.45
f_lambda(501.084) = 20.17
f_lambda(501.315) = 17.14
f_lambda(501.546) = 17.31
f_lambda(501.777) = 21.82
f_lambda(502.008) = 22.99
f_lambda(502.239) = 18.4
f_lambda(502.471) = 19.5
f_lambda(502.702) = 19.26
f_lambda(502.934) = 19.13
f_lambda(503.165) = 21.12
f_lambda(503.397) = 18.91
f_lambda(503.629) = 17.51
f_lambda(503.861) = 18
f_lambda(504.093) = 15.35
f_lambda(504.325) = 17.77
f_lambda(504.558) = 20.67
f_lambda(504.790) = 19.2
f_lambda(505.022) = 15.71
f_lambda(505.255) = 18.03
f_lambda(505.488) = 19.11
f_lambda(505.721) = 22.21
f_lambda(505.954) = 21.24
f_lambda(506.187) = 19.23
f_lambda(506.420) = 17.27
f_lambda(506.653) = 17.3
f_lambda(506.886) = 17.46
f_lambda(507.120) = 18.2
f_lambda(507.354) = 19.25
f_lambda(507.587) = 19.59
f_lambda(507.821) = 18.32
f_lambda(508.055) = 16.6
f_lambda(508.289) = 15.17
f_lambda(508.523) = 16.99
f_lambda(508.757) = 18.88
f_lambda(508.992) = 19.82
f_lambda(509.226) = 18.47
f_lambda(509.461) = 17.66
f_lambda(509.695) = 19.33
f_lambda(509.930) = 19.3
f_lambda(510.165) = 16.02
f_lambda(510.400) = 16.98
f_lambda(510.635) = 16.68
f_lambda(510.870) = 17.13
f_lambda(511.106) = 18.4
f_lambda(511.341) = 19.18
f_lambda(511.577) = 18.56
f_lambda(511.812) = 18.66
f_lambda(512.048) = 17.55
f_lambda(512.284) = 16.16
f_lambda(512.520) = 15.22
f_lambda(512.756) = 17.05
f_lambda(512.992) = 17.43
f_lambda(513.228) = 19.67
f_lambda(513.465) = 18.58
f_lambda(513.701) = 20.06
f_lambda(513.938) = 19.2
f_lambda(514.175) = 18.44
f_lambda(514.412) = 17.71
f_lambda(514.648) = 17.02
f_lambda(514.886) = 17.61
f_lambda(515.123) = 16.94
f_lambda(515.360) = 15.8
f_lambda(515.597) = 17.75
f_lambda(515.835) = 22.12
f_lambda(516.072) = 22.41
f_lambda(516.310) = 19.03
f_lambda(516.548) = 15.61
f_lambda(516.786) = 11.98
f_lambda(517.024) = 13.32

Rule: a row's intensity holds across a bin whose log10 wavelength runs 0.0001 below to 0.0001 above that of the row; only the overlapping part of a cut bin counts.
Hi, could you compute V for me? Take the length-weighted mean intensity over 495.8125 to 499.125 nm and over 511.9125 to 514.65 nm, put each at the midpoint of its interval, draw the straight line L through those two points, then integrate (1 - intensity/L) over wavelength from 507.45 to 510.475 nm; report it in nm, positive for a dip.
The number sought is 0.14 nm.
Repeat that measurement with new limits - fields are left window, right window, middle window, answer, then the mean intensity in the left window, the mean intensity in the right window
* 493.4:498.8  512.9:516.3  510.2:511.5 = 0.118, 22.2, 18.6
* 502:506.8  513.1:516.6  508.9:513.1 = 0.211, 18.8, 18.6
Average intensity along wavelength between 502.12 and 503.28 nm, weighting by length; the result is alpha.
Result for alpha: 19.5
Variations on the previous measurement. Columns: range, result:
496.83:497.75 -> 24.2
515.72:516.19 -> 22.3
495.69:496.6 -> 21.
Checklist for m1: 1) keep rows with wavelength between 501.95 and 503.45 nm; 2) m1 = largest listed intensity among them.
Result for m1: 22.99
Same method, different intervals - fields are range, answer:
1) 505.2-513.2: 22.21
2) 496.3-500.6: 25.72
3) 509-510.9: 19.33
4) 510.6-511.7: 19.18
